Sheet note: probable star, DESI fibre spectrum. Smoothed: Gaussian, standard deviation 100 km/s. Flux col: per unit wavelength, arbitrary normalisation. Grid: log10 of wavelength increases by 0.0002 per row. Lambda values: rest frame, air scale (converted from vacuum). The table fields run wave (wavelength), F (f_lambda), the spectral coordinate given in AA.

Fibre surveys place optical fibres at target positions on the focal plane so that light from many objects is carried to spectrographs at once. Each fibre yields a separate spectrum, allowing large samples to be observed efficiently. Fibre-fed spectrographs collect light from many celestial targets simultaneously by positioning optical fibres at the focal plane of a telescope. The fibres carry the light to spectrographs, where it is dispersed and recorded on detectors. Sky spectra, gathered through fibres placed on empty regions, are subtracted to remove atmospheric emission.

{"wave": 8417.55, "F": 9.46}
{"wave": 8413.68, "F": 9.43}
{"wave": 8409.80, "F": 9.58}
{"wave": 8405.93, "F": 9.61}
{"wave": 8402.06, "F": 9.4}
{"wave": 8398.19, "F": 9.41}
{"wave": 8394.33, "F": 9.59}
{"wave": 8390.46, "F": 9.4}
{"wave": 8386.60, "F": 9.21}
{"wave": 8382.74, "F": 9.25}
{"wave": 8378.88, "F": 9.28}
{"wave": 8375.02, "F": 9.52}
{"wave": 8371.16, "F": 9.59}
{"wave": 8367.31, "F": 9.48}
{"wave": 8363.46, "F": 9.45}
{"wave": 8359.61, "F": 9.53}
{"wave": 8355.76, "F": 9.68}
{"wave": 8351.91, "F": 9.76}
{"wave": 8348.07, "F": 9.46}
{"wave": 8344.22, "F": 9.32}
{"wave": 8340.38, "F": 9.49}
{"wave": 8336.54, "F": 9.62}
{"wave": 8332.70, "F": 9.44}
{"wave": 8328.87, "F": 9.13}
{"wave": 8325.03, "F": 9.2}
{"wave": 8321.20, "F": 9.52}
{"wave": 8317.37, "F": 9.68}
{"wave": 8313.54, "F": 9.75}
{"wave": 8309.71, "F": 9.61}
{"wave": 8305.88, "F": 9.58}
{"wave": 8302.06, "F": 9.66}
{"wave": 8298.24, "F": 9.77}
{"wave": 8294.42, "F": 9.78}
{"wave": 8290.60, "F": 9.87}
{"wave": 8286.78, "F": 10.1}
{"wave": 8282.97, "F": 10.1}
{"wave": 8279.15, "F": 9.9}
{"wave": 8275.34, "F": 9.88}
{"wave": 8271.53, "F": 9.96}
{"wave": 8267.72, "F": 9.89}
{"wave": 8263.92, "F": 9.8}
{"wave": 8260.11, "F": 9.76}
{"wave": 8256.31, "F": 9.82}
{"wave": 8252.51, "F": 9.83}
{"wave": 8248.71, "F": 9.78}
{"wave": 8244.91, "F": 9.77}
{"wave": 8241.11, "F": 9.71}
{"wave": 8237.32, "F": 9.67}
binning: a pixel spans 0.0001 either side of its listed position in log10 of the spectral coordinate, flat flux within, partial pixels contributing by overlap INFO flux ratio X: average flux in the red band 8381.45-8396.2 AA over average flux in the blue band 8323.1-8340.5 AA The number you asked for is 1.0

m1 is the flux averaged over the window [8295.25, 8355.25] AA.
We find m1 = 9.54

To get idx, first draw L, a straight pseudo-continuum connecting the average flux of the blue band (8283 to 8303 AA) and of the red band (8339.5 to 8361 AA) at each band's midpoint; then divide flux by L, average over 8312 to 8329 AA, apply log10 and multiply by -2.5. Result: 0.03 mag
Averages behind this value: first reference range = 9.87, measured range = 9.48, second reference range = 9.54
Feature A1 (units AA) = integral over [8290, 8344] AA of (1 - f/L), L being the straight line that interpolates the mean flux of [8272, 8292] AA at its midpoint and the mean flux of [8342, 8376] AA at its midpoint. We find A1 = 1.2 AA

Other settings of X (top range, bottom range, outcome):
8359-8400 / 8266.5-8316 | 0.96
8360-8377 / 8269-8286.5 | 0.95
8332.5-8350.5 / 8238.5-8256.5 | 0.97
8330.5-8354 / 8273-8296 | 0.96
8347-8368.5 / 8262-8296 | 0.96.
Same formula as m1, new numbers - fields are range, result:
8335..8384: 9.5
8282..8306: 9.85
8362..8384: 9.43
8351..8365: 9.6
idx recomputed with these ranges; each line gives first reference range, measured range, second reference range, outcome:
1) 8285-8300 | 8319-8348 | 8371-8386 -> 0.027 mag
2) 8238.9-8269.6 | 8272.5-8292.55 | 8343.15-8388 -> -0.028 mag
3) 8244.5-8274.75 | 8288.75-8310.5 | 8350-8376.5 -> 0.002 mag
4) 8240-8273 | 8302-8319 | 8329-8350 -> -0.009 mag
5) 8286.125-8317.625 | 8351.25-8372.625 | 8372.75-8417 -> -0.004 mag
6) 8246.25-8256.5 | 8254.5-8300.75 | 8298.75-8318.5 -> -0.016 mag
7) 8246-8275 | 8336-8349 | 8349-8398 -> 0.014 mag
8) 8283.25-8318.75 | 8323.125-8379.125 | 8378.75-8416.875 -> 0.014 mag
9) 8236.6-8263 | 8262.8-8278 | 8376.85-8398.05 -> -0.021 mag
